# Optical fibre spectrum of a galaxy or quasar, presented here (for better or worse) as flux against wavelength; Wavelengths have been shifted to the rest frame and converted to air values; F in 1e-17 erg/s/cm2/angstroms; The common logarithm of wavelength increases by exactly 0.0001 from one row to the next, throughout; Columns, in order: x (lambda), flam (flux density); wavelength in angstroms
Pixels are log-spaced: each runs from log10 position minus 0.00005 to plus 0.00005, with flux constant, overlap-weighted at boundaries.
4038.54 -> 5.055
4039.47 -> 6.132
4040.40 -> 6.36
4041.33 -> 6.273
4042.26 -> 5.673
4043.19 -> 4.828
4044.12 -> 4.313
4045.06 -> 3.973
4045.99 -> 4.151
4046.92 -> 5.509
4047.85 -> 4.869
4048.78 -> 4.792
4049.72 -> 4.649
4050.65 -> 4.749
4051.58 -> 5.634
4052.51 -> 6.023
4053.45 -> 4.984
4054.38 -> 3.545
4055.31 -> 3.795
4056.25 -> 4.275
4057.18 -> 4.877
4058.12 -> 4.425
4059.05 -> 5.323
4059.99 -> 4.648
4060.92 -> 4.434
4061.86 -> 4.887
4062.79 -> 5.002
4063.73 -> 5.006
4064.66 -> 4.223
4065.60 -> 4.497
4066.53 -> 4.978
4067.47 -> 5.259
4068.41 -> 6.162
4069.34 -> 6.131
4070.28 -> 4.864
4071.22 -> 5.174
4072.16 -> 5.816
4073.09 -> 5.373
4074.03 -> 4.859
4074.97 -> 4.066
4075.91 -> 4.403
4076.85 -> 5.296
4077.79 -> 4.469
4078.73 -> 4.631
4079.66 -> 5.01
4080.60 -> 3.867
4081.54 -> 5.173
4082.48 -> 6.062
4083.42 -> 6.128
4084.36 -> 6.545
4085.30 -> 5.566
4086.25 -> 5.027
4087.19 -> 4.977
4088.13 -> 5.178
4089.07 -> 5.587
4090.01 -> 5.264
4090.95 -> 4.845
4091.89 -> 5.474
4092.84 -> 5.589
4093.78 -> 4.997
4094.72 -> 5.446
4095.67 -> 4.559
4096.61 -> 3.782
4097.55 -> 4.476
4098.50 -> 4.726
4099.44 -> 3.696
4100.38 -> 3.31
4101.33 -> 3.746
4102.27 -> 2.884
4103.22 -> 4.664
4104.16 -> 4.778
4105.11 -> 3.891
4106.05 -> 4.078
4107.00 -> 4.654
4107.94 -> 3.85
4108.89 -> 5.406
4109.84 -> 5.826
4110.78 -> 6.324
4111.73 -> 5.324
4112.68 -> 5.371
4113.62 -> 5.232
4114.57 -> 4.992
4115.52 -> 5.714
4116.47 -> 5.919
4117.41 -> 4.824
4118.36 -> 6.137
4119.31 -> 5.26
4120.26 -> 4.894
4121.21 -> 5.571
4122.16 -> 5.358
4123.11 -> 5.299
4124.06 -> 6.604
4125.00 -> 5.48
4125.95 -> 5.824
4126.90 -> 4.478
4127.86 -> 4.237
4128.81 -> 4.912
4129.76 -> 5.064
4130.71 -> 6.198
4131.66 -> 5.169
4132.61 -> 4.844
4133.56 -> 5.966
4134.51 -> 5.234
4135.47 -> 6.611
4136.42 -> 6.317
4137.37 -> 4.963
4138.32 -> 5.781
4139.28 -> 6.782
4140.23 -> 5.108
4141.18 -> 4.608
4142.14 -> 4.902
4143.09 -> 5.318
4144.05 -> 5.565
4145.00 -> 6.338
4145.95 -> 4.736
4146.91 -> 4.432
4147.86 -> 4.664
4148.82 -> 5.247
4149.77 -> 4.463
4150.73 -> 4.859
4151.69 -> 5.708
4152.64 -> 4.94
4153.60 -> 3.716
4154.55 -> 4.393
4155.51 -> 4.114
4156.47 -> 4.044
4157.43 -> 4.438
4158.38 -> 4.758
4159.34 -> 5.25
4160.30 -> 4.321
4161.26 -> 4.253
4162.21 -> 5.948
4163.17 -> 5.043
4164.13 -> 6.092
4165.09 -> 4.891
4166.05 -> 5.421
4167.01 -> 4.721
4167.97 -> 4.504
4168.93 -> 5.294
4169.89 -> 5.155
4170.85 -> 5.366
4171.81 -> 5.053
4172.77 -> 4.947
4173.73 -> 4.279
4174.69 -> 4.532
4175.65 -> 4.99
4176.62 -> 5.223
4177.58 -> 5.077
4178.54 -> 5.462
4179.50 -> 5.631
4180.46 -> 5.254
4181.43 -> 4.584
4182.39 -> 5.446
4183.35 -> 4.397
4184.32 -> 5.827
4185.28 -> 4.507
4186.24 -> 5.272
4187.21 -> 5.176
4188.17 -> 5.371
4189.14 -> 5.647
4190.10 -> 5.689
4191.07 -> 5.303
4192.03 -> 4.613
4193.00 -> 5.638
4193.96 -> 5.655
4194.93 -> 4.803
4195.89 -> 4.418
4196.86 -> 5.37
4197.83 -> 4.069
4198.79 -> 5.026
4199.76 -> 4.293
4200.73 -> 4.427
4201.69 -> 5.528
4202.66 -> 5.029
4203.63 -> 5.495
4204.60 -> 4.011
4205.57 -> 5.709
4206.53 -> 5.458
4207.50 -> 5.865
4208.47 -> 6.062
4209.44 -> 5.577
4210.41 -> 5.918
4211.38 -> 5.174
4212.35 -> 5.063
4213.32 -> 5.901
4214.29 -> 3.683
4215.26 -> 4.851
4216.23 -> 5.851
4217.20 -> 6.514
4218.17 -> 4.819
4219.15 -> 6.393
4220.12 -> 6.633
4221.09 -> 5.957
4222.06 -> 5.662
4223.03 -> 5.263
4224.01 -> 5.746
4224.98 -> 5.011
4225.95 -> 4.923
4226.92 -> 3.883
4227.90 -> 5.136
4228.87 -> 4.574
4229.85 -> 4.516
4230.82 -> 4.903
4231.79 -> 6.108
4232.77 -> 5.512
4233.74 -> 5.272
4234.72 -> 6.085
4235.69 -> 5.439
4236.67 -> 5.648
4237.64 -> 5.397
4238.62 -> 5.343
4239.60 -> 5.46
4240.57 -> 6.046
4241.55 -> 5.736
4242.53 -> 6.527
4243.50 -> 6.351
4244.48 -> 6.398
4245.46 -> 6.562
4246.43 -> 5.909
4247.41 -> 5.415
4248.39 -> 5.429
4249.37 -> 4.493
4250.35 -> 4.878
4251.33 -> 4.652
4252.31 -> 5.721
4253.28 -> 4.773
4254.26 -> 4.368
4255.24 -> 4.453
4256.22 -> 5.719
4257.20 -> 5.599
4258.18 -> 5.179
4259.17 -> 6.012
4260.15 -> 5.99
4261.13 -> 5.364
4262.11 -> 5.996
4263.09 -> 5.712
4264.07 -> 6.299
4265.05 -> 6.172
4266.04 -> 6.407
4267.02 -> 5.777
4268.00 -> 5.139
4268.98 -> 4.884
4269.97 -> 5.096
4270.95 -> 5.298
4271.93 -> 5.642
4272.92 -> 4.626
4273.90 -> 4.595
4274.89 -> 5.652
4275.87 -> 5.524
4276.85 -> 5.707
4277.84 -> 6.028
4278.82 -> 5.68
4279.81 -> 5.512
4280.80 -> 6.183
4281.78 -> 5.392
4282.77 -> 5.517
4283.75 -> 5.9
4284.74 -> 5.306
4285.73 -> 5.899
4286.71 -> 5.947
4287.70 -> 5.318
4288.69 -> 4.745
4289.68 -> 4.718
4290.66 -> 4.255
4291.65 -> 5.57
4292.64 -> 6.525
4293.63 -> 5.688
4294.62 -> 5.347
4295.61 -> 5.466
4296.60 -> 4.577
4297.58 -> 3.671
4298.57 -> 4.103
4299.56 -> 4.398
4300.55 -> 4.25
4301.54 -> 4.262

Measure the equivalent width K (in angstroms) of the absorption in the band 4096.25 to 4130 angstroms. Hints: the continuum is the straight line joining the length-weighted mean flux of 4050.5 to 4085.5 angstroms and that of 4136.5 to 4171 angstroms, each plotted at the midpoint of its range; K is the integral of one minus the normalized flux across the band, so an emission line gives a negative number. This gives 0.68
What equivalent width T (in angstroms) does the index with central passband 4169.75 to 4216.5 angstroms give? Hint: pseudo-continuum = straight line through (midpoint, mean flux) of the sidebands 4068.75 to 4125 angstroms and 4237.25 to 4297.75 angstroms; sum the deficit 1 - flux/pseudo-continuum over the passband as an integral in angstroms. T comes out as 1.4 angstroms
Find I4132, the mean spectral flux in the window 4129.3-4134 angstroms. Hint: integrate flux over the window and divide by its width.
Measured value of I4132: 5.45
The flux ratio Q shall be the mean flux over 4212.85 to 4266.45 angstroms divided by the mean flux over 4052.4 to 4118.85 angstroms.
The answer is 1.12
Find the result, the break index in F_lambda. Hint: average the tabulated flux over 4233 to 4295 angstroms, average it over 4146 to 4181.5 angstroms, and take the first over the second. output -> 1.13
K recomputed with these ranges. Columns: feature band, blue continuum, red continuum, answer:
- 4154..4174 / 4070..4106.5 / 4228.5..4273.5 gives 1.0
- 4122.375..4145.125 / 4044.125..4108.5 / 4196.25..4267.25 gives -1.9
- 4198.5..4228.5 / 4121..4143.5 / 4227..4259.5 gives 0.6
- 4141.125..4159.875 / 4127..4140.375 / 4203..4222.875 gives 2.3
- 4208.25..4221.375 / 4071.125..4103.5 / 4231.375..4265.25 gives -0.3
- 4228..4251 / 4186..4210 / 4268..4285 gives -1.0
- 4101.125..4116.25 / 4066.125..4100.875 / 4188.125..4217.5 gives 0.7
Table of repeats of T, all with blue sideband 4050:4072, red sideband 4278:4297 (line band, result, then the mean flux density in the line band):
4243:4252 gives -0.3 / 5.57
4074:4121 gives 0.6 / 4.94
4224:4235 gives 0.5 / 5.1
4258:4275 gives -0.4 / 5.55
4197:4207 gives 0.6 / 4.92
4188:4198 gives 0.1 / 5.17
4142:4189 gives 1.7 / 4.98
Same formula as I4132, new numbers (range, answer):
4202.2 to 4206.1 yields 5.07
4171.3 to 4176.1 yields 4.77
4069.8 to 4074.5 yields 5.22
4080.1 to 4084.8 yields 5.54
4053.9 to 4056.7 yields 3.88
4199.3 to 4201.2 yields 4.35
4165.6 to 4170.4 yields 5.02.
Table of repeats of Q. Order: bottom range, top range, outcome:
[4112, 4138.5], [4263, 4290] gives 1.02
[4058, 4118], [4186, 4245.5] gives 1.09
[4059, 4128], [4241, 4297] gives 1.10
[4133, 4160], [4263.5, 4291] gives 1.07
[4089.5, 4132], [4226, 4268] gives 1.10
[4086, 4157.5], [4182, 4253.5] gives 1.06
